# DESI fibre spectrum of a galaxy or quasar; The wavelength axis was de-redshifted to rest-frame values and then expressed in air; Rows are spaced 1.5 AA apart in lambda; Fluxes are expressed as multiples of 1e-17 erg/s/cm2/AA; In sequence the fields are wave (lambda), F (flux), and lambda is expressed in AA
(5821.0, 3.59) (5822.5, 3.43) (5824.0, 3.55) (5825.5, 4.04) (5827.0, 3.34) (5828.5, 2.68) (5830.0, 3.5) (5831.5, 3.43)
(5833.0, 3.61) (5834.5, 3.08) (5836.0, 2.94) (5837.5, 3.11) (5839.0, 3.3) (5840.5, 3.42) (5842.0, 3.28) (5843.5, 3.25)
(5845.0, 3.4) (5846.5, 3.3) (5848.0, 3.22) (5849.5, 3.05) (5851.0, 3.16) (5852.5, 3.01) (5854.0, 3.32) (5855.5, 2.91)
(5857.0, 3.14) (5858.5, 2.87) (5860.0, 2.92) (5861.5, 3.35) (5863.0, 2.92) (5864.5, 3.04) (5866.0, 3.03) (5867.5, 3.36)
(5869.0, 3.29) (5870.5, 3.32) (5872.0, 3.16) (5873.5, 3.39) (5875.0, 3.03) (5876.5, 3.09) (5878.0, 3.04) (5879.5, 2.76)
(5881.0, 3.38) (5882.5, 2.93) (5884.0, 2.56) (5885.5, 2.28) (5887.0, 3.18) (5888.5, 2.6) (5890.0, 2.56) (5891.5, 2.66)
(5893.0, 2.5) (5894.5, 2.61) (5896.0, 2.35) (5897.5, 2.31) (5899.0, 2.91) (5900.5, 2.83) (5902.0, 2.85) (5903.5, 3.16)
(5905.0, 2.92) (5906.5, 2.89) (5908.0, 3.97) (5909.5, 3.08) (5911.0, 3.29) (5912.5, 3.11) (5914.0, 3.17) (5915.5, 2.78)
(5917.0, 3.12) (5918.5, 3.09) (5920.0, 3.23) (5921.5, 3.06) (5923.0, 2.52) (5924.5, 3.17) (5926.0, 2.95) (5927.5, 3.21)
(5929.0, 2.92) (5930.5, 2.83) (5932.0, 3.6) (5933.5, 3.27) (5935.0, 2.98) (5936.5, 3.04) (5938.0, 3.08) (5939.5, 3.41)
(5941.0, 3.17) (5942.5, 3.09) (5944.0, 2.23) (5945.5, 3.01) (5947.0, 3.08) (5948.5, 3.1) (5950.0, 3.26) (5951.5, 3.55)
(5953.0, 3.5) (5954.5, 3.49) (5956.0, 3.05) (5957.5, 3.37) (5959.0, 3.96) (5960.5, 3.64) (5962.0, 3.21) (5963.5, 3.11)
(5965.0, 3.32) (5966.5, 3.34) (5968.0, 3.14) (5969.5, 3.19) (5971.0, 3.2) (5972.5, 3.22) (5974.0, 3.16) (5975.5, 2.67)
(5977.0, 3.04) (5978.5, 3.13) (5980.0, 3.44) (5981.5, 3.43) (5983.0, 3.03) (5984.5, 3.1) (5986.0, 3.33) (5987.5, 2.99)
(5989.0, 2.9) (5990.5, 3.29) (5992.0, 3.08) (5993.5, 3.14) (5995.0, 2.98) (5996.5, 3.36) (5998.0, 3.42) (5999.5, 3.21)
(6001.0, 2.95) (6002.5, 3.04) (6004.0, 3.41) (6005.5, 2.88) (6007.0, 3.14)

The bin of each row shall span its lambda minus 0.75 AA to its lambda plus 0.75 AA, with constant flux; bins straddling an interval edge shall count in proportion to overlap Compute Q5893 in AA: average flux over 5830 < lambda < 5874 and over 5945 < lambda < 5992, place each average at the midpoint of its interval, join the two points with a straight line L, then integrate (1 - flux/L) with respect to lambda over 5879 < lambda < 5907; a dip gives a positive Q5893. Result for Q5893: 4.0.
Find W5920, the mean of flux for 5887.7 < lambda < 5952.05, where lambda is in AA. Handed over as 2.99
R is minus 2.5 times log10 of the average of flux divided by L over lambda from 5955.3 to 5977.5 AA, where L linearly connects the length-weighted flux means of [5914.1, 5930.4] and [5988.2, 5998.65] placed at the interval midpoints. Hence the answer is -0.05 mag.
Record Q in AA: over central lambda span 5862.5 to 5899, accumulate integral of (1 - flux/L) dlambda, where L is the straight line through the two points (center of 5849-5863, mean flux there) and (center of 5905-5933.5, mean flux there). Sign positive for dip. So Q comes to 2.3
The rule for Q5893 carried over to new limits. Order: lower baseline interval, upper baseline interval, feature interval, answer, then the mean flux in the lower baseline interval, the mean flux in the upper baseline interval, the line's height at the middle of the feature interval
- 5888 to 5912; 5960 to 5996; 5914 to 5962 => -2.4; 2.85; 3.17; 3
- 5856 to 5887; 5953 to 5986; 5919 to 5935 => 0.5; 3.05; 3.26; 3.17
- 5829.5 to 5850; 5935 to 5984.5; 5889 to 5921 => 3.1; 3.28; 3.2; 3.24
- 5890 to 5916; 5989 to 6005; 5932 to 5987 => -2.7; 2.9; 3.17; 3.06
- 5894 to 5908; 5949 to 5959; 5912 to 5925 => 0.0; 2.83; 3.41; 3.02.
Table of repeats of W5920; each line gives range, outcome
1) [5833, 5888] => 3.11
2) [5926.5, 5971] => 3.21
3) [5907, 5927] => 3.12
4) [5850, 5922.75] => 2.99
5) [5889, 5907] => 2.71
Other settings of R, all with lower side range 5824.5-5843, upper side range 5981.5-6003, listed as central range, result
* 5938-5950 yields 0.056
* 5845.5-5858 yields 0.052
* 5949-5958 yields -0.059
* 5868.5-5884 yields 0.054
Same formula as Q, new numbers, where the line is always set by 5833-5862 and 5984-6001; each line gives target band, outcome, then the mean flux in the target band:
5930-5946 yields 0.5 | 3.07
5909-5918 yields 0.2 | 3.09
